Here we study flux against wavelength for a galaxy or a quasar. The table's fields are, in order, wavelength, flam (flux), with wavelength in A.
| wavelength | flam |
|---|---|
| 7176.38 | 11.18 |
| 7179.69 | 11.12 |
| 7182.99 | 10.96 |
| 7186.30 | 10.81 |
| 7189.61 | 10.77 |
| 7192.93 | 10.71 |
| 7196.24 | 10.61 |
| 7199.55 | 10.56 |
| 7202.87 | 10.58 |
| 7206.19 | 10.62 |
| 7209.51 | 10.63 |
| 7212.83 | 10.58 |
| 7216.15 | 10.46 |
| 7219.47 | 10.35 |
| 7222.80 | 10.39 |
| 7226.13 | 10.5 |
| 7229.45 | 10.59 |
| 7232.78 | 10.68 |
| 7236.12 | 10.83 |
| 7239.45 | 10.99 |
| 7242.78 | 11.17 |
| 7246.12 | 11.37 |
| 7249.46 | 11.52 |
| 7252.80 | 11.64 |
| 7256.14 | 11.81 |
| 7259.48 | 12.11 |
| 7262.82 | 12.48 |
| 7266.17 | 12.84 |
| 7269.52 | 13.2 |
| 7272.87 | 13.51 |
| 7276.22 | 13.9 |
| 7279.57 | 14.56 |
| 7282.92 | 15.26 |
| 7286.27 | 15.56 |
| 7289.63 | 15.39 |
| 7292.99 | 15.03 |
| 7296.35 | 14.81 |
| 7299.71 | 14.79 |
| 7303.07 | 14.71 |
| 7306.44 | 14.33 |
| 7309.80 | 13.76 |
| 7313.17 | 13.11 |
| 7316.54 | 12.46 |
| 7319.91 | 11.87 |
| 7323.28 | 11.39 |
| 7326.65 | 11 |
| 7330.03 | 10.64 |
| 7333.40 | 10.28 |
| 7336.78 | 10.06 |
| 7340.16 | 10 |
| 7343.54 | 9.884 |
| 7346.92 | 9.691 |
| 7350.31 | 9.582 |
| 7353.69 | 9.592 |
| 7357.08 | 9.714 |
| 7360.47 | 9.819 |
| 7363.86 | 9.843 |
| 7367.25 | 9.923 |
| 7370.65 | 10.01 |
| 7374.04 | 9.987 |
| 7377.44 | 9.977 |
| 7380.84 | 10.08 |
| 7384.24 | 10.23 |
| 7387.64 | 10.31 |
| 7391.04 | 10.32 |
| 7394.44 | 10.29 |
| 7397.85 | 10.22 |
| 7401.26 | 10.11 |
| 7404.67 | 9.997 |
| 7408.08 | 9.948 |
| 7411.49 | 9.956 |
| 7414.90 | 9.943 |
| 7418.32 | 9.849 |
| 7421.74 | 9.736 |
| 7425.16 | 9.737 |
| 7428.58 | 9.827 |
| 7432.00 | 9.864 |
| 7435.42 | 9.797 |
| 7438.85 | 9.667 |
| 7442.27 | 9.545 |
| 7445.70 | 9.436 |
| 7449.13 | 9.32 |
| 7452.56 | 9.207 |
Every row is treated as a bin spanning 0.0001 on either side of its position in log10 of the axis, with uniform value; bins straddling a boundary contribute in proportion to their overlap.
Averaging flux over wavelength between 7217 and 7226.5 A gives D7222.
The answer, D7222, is 10.4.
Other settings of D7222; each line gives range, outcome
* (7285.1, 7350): 12.5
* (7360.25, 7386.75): 10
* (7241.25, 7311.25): 13.5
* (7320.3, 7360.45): 10.2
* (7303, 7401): 10.7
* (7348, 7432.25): 9.95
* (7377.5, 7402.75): 10.2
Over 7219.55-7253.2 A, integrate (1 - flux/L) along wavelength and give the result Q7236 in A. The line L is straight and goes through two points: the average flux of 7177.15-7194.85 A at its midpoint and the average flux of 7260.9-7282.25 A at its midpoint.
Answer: 4.1 A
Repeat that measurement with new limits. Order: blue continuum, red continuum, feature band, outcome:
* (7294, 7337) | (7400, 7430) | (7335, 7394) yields 7.0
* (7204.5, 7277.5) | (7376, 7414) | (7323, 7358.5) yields 1.6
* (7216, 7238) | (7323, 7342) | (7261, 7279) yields -4.7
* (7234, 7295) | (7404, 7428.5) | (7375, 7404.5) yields 0.6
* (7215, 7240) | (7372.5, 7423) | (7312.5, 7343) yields -2.4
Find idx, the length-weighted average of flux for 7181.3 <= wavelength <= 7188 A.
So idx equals 10.9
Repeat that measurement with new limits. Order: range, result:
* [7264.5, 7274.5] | 13.2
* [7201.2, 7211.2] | 10.6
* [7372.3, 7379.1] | 9.98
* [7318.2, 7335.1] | 11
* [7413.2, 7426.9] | 9.81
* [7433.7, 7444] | 9.67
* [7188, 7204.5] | 10.6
